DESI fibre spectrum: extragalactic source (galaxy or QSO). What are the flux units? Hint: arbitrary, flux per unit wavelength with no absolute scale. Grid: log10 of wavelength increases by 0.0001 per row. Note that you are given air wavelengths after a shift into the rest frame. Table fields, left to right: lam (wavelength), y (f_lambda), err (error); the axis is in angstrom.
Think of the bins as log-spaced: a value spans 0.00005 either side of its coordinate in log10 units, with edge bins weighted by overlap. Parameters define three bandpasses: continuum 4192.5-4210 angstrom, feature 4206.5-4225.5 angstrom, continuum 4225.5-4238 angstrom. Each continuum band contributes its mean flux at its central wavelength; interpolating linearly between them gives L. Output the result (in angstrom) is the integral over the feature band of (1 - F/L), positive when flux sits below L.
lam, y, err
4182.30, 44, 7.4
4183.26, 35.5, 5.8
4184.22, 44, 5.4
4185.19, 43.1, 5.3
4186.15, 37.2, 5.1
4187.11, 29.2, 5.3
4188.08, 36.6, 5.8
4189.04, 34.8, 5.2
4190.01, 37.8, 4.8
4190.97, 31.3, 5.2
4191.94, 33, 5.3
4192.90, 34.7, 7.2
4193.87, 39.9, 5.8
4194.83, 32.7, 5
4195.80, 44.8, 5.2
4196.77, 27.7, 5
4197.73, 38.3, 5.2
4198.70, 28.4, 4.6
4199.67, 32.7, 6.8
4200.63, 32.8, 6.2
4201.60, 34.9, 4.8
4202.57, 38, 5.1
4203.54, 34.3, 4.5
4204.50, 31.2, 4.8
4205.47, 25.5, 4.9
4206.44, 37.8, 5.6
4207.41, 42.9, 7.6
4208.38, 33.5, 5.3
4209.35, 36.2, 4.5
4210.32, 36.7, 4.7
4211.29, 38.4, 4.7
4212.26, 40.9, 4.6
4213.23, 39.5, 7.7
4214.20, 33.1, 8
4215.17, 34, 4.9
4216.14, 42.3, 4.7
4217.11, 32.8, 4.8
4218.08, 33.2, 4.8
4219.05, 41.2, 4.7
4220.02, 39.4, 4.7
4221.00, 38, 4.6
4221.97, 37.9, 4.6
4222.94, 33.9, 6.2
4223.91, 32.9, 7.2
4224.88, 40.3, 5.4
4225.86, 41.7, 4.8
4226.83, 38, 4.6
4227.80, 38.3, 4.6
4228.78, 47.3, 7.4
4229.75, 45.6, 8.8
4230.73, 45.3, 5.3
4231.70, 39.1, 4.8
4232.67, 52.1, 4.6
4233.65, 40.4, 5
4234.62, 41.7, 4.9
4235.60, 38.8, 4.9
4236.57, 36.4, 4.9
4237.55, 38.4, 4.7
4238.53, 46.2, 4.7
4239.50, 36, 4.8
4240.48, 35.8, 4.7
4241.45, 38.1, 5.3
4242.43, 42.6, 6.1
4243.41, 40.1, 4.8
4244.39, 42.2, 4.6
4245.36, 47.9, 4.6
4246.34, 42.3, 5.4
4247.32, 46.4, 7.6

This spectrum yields 0.43 angstrom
